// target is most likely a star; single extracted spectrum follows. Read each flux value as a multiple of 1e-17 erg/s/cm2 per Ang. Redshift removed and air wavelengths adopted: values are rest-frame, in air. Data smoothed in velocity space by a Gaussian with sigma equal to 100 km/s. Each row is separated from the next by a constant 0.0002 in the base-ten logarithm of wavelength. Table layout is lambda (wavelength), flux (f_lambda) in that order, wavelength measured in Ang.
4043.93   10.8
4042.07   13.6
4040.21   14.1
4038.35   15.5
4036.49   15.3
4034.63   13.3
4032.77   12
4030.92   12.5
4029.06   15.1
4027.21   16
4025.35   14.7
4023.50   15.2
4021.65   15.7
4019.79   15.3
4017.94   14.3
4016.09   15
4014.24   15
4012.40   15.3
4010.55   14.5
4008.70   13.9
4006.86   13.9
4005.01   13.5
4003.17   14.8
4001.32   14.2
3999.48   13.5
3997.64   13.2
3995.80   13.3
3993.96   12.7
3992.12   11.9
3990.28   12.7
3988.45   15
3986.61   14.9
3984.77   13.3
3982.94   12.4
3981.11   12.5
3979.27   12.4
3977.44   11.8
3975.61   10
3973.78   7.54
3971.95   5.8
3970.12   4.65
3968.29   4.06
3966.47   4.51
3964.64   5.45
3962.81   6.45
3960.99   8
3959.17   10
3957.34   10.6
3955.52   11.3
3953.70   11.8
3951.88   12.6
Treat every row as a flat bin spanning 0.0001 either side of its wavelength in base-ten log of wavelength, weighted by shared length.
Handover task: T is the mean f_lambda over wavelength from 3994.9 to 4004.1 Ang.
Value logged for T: 13.8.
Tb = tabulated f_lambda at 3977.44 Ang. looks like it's 11.8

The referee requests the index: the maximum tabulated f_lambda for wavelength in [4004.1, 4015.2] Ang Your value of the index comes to 15.3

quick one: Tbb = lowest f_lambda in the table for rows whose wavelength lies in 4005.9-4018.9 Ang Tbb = 13.9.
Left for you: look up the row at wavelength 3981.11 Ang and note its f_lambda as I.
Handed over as 12.5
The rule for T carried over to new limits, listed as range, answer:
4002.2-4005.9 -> 14.1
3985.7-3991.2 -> 14.2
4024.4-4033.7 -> 14.1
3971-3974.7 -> 6.65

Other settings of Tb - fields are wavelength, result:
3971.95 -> 5.8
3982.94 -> 12.4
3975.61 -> 10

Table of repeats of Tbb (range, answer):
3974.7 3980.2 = 10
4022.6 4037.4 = 12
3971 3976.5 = 5.8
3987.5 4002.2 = 11.9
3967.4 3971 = 4.06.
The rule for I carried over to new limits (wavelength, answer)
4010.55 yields 14.5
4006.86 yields 13.9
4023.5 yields 15.2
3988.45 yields 15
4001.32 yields 14.2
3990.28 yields 12.7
